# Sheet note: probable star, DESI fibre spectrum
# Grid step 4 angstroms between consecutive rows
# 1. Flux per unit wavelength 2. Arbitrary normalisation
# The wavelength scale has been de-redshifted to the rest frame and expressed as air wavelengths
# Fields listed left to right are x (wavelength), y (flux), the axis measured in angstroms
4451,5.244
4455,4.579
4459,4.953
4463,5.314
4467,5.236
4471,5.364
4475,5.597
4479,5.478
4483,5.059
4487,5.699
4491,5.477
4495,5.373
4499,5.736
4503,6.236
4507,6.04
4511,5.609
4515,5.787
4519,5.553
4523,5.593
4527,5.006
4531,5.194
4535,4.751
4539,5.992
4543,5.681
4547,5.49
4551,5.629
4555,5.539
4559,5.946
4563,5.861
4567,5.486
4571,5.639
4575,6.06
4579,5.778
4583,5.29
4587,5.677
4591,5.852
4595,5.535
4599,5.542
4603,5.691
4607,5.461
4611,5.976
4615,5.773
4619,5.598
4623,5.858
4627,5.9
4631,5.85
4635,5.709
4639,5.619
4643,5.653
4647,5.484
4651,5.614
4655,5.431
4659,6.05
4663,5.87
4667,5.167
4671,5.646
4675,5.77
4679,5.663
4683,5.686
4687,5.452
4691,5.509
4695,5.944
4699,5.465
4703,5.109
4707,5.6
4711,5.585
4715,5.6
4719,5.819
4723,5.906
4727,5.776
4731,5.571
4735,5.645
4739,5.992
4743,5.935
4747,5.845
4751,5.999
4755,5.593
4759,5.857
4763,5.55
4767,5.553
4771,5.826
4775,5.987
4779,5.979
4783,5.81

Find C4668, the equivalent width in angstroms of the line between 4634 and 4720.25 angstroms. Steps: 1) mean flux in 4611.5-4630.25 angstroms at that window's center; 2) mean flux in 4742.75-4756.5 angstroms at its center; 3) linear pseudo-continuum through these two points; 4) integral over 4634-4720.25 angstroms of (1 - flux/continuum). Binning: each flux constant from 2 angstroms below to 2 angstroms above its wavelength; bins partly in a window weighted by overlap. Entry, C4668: 3.1 angstroms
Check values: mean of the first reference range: 5.8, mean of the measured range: 5.61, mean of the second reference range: 5.84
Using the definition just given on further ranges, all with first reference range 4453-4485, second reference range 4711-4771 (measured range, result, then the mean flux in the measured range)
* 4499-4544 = -2.4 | 5.59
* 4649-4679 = -0.3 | 5.65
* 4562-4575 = -0.7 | 5.71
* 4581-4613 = -1.0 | 5.63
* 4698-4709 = 0.6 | 5.38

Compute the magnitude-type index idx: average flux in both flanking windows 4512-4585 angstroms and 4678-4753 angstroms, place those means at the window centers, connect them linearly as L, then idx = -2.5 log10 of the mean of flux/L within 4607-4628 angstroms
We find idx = -0.03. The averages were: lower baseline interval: 5.57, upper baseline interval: 5.69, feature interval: 5.78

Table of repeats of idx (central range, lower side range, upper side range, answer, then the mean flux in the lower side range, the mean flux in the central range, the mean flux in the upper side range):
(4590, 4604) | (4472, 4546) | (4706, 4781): 0.00 mag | 5.54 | 5.64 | 5.77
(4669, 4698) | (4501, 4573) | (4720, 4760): 0.02 mag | 5.61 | 5.66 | 5.81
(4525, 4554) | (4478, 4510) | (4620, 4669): 0.05 mag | 5.64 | 5.4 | 5.68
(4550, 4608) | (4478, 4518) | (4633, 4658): -0.01 mag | 5.65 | 5.67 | 5.6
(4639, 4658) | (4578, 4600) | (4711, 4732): 0.02 mag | 5.61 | 5.58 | 5.73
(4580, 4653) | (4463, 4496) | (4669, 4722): -0.03 mag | 5.41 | 5.67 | 5.61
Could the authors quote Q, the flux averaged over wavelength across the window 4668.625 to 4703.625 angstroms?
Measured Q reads 5.6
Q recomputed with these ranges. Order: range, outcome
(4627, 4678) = 5.66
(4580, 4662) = 5.68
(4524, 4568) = 5.51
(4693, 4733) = 5.64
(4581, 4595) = 5.6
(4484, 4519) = 5.71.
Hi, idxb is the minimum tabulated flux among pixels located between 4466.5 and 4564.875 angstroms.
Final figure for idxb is 4.751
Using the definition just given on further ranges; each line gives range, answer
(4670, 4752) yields 5.109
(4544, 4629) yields 5.29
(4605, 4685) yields 5.167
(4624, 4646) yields 5.619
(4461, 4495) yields 5.059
